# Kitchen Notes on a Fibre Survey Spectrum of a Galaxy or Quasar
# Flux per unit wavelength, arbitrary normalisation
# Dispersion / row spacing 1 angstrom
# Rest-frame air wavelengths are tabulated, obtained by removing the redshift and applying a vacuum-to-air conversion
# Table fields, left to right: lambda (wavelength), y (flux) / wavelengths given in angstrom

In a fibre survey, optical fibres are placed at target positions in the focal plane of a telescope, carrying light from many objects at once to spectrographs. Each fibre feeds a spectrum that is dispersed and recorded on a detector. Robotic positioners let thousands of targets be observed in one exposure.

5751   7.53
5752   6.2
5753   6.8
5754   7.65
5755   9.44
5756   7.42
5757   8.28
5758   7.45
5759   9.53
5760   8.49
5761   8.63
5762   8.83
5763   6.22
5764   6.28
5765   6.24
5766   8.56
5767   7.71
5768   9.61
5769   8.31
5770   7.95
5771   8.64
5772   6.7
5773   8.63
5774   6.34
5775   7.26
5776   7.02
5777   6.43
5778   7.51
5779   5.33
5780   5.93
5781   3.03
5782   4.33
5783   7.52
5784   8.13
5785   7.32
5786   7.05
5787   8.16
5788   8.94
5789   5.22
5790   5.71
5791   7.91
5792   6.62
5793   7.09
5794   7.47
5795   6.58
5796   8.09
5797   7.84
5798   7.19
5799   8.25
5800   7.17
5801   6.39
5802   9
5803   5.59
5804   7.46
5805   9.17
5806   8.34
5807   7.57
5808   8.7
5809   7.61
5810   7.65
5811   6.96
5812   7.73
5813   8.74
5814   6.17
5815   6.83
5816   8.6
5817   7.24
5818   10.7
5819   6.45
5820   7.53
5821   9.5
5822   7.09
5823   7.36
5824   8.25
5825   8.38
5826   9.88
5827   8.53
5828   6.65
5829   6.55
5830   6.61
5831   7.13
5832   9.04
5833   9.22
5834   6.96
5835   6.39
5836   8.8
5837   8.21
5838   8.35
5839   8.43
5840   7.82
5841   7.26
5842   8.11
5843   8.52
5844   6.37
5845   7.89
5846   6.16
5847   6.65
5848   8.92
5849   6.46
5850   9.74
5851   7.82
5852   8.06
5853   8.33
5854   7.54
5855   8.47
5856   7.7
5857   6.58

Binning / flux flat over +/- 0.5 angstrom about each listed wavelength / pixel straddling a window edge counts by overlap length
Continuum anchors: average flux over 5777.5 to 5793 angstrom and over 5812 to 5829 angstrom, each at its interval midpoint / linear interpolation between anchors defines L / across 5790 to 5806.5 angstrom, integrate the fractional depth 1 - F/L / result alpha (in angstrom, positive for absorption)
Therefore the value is -0.8 angstrom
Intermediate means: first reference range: 6.6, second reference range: 7.94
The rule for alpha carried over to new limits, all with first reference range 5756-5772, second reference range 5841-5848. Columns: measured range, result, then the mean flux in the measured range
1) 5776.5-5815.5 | 3.0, 7.15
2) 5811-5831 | -0.6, 7.79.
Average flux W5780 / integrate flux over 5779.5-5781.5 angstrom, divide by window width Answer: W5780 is 4.48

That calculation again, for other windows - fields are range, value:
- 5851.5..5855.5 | 8.1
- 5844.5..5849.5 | 7.22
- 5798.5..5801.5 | 7.27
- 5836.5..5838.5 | 8.28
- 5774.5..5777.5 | 6.9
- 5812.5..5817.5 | 7.52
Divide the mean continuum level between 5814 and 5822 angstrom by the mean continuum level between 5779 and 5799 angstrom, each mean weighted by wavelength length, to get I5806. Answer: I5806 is 1.16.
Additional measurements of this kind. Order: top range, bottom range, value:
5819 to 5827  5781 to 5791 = 1.21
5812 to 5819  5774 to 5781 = 1.25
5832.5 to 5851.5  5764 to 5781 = 1.08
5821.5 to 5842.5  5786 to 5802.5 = 1.07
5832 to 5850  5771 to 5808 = 1.09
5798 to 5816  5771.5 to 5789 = 1.13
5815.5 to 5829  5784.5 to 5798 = 1.12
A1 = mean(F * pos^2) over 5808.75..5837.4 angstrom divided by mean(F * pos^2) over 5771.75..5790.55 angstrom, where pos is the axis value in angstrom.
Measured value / 1.2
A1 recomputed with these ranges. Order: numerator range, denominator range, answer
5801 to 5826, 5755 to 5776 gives 1.02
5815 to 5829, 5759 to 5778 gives 1.07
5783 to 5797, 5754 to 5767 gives 0.93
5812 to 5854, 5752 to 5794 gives 1.10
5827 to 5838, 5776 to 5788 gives 1.18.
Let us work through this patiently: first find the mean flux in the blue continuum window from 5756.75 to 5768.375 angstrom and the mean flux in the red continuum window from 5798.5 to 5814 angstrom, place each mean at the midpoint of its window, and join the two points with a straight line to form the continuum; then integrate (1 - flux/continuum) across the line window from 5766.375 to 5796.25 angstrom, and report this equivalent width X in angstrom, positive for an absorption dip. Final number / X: 2.9 angstrom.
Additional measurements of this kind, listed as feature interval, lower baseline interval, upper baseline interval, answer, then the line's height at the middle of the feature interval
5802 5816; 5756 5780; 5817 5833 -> 0.39 angstrom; 7.88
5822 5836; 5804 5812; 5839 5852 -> 0.05 angstrom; 7.8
